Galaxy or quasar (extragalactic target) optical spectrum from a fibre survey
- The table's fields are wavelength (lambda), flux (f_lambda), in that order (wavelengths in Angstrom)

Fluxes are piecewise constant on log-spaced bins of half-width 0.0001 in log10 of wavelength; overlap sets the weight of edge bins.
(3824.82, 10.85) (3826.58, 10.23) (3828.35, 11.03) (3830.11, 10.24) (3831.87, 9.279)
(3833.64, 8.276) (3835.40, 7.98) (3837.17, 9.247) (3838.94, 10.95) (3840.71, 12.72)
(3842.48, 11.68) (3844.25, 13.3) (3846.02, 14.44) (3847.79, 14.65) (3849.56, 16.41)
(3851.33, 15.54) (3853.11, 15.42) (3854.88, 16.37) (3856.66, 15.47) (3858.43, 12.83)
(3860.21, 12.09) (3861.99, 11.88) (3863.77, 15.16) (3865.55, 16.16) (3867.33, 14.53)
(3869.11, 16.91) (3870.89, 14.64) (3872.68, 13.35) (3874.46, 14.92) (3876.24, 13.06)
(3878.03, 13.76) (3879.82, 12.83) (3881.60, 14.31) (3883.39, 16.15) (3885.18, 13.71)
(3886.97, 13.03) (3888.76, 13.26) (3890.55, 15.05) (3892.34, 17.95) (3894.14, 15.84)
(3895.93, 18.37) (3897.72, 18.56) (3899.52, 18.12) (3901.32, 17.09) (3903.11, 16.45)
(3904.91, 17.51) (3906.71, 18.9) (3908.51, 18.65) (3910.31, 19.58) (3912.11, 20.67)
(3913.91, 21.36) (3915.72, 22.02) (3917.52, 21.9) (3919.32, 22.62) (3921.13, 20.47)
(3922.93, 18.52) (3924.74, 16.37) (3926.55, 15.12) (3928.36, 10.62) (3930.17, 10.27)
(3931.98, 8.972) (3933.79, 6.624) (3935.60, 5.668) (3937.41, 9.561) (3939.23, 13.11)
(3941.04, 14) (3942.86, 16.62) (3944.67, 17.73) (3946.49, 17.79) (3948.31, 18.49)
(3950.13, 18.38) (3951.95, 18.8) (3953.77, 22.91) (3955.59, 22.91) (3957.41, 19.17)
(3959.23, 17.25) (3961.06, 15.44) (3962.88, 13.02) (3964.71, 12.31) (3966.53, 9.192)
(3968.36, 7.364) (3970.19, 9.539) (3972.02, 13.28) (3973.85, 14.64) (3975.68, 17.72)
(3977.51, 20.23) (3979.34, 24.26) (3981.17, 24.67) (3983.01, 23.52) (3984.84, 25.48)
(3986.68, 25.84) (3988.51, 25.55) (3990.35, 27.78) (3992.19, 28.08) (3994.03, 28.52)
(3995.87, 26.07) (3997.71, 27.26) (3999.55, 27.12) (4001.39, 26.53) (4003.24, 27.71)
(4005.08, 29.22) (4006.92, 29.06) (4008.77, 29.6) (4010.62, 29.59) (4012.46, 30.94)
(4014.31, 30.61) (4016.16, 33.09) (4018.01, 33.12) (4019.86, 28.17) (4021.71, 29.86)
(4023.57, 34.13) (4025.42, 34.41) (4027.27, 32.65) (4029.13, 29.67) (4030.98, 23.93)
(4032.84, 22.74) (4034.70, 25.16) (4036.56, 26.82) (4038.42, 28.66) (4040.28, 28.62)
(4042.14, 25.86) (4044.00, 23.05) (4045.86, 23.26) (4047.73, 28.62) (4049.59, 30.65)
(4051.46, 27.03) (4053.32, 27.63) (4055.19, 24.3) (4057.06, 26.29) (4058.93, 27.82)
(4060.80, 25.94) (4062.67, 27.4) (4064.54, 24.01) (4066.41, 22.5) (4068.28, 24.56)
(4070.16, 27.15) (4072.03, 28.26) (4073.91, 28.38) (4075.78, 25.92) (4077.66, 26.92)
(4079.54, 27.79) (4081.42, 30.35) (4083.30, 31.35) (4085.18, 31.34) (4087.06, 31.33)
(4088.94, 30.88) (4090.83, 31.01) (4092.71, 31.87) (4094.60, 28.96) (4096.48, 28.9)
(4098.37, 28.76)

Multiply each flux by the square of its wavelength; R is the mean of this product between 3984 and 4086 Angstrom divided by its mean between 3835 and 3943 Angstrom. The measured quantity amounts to 2.00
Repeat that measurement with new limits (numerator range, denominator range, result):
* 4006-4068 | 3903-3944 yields 1.87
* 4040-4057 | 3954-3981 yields 1.73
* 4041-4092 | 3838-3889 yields 2.15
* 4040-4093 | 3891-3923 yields 1.56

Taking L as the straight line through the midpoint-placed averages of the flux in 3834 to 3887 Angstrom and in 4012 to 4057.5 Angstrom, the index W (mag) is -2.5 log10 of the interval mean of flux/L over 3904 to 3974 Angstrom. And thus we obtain 0.25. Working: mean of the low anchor 13.7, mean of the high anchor 28.4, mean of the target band 15.8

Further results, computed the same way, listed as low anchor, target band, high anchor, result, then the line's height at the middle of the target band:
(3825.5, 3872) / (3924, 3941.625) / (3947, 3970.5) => 0.36 mag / 15.2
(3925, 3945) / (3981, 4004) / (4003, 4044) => -0.16 mag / 23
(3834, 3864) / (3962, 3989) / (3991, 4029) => 0.44 mag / 26.2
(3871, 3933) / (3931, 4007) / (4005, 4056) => 0.21 mag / 22.8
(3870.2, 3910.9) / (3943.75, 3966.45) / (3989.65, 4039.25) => 0.27 mag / 22.7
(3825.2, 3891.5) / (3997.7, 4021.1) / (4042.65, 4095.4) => -0.24 mag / 23.6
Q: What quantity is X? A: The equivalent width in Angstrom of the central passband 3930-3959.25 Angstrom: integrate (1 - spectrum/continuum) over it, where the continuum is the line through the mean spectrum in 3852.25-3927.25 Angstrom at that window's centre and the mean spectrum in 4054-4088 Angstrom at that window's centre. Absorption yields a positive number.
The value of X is 6.8 Angstrom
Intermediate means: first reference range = 16.5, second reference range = 27.3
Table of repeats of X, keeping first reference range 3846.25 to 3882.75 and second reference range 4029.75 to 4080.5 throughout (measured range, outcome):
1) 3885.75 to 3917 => -1.8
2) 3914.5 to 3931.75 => 0.8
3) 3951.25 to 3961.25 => 0.2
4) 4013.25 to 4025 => -3.7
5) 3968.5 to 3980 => 3.0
